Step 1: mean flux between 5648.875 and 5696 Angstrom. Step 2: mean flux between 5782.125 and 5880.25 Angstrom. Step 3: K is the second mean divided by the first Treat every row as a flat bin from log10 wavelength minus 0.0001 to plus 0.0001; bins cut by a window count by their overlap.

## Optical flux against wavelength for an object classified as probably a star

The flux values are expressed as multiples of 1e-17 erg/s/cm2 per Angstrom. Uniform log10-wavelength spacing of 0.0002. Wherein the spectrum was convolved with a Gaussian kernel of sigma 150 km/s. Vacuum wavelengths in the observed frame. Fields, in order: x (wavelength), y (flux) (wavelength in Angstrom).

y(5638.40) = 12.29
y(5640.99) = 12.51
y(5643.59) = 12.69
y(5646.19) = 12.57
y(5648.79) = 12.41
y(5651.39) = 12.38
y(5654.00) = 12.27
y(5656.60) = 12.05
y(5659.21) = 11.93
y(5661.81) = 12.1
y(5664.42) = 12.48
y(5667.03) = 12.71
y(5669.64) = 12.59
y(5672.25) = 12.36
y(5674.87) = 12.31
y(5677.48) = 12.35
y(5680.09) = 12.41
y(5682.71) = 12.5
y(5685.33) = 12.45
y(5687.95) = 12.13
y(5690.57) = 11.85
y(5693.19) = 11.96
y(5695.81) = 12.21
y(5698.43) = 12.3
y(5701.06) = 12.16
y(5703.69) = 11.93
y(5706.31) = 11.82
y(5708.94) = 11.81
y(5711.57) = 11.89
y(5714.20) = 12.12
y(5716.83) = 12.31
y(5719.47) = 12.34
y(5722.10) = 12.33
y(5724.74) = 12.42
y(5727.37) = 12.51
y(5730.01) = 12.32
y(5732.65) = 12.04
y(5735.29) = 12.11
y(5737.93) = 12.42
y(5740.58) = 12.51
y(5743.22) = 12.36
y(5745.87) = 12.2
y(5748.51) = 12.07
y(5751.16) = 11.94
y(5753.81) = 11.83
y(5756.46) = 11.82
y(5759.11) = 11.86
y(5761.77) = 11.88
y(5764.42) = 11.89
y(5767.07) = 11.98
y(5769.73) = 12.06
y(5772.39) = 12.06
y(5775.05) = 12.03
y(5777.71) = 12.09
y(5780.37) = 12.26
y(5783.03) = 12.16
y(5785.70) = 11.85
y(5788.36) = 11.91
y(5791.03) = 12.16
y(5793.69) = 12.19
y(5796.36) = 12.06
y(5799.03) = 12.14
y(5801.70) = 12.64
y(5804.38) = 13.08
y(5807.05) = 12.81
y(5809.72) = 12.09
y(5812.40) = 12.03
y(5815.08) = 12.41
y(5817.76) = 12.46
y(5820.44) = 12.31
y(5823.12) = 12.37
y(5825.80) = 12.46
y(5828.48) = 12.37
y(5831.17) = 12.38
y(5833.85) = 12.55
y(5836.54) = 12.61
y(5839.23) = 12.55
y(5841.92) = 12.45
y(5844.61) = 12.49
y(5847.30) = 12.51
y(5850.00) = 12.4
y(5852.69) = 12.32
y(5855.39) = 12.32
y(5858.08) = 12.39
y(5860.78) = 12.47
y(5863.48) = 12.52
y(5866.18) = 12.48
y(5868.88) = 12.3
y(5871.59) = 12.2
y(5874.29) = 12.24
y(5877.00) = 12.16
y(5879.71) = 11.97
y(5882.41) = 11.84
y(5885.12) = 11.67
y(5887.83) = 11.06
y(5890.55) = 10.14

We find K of 1.01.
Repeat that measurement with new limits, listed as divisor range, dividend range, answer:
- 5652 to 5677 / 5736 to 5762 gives 0.98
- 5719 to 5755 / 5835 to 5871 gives 1.02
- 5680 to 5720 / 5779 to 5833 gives 1.02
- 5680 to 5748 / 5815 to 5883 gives 1.01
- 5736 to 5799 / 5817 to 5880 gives 1.03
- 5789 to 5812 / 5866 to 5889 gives 0.97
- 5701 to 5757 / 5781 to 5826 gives 1.01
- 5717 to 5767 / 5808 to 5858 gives 1.02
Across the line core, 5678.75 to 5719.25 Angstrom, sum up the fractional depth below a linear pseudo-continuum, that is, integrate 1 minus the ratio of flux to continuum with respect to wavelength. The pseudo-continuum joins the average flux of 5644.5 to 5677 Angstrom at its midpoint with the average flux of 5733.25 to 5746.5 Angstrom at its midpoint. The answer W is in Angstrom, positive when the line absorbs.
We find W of 0.7 Angstrom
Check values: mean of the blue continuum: 12.4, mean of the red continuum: 12.3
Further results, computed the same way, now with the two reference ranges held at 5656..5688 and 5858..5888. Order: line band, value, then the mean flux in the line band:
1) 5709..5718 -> 0.2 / 12.1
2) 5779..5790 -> 0.2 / 12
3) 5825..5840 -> -0.4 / 12.5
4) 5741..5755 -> 0.2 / 12.1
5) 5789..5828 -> -0.5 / 12.4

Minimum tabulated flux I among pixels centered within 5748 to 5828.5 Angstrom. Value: 11.82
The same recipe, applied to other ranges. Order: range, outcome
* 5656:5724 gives 11.81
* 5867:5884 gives 11.84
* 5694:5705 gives 11.93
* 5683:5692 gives 11.85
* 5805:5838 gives 12.03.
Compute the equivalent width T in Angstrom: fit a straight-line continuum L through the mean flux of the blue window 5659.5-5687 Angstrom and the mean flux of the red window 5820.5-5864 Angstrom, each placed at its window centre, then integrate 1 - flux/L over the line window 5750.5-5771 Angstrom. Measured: 0.9 Angstrom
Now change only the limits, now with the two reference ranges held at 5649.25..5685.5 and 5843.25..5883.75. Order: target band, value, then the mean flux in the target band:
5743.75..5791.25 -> 1.24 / 12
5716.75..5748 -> 0.04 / 12.3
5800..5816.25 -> -0.24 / 12.5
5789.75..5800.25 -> 0.16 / 12.1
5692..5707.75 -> 0.36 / 12.1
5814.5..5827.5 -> -0.09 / 12.4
